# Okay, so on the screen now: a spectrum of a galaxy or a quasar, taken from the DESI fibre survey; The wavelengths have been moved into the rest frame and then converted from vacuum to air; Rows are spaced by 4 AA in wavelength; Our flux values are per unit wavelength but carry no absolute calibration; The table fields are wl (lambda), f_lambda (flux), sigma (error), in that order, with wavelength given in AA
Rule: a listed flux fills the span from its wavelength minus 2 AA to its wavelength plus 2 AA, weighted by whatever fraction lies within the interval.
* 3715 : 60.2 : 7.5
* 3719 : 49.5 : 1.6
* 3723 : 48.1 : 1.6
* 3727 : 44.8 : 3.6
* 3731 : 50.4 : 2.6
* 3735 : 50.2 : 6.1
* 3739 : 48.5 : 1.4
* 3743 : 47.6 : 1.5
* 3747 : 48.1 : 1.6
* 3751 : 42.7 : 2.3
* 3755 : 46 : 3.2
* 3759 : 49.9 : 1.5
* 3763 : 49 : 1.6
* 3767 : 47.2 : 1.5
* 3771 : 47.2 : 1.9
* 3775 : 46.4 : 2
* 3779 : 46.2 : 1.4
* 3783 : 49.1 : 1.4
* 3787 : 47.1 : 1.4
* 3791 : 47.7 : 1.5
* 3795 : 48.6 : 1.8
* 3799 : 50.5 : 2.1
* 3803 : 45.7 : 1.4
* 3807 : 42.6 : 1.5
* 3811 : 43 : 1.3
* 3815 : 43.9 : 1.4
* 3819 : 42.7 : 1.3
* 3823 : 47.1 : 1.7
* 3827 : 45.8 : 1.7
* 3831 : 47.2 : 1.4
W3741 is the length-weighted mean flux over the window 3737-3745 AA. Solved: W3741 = 48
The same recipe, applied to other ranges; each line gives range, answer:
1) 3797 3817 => 45.1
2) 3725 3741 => 48.5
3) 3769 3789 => 47.2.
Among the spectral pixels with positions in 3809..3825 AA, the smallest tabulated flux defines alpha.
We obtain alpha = 42.7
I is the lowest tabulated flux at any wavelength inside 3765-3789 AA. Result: 46.2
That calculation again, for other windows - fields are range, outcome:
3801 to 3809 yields 42.6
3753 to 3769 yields 46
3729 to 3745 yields 47.6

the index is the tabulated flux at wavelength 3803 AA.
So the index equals 45.7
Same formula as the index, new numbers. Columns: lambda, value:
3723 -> 48.1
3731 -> 50.4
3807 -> 42.6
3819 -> 42.7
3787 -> 47.1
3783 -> 49.1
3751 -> 42.7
